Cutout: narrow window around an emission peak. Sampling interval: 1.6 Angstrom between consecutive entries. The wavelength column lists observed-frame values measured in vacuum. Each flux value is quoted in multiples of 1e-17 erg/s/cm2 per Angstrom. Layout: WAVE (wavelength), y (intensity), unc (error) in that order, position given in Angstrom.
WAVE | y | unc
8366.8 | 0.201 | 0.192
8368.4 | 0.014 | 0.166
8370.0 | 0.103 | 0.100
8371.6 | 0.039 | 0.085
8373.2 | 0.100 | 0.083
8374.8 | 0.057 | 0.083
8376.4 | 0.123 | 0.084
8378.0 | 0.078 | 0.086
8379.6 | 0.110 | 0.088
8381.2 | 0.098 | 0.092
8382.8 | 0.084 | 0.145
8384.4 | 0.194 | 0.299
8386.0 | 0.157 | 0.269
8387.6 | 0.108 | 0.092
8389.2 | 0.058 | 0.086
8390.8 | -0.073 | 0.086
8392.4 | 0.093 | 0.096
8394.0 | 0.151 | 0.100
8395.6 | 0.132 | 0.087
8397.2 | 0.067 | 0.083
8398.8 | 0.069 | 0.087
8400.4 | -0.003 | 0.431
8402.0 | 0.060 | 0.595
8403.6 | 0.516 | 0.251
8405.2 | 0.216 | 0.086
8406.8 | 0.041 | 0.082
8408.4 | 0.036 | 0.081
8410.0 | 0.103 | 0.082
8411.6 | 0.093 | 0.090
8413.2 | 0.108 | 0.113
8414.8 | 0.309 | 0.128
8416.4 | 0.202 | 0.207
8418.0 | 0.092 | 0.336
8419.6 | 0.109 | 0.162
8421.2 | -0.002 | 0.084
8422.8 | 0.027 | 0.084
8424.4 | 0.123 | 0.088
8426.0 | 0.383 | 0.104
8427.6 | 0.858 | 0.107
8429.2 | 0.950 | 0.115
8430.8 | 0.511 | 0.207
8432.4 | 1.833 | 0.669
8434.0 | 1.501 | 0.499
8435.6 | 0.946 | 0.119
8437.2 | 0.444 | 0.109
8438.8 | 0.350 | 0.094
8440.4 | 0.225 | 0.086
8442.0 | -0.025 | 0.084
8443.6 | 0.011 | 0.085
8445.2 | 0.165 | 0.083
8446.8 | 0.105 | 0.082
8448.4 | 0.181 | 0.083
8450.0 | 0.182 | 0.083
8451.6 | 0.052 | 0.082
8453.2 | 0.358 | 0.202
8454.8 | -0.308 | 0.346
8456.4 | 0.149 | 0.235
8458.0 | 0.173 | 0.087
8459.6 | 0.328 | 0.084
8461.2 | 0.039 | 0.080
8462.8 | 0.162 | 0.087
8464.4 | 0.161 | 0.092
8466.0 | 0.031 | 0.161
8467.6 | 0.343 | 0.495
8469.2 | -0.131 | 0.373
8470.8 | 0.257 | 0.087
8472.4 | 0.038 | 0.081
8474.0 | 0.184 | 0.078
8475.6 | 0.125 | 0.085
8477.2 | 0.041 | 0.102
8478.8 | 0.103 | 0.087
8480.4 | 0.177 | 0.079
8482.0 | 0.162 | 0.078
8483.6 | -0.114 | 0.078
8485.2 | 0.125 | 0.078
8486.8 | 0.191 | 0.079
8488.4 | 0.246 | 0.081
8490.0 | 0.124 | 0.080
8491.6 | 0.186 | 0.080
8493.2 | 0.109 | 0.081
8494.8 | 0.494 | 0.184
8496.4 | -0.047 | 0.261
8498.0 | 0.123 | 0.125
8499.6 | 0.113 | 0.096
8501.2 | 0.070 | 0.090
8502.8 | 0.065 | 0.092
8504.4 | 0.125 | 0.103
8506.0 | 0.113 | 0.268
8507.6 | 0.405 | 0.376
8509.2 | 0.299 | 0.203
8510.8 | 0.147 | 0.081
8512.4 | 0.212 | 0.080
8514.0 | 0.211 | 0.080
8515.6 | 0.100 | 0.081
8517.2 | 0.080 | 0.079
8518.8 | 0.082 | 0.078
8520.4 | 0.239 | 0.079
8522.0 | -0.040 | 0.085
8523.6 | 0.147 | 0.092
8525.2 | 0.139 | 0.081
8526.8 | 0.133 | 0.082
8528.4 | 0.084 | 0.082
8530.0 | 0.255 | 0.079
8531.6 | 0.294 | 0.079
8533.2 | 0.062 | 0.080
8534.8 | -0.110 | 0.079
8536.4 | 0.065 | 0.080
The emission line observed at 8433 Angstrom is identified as [O II] 3727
